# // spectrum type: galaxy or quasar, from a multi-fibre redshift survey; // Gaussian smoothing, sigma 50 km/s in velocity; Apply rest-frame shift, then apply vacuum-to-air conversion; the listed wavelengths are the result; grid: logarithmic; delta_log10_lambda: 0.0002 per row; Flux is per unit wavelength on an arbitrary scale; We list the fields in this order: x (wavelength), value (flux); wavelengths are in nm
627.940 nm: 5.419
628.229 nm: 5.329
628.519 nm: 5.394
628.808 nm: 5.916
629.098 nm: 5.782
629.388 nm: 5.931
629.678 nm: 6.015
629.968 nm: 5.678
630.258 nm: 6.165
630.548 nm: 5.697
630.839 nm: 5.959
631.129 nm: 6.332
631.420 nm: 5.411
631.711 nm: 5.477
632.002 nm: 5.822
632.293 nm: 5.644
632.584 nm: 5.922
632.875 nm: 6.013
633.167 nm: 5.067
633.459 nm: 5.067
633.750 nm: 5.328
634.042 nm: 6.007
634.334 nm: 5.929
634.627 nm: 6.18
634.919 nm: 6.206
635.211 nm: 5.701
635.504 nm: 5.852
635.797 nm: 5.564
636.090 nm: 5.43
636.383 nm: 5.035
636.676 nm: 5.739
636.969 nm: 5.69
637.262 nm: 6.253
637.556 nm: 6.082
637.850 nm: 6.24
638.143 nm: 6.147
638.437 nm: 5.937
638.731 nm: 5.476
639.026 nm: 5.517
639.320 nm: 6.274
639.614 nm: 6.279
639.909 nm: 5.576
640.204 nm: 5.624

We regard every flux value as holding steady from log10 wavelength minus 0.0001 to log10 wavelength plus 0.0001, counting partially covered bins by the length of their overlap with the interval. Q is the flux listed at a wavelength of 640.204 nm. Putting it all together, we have 5.624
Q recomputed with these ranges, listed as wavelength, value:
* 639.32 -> 6.274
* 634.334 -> 5.929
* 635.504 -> 5.852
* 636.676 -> 5.739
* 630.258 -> 6.165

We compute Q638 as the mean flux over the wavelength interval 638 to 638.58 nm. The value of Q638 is 6.04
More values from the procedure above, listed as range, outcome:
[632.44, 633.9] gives 5.48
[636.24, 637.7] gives 5.76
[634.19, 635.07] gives 6.1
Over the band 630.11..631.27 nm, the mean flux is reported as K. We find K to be 6.04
